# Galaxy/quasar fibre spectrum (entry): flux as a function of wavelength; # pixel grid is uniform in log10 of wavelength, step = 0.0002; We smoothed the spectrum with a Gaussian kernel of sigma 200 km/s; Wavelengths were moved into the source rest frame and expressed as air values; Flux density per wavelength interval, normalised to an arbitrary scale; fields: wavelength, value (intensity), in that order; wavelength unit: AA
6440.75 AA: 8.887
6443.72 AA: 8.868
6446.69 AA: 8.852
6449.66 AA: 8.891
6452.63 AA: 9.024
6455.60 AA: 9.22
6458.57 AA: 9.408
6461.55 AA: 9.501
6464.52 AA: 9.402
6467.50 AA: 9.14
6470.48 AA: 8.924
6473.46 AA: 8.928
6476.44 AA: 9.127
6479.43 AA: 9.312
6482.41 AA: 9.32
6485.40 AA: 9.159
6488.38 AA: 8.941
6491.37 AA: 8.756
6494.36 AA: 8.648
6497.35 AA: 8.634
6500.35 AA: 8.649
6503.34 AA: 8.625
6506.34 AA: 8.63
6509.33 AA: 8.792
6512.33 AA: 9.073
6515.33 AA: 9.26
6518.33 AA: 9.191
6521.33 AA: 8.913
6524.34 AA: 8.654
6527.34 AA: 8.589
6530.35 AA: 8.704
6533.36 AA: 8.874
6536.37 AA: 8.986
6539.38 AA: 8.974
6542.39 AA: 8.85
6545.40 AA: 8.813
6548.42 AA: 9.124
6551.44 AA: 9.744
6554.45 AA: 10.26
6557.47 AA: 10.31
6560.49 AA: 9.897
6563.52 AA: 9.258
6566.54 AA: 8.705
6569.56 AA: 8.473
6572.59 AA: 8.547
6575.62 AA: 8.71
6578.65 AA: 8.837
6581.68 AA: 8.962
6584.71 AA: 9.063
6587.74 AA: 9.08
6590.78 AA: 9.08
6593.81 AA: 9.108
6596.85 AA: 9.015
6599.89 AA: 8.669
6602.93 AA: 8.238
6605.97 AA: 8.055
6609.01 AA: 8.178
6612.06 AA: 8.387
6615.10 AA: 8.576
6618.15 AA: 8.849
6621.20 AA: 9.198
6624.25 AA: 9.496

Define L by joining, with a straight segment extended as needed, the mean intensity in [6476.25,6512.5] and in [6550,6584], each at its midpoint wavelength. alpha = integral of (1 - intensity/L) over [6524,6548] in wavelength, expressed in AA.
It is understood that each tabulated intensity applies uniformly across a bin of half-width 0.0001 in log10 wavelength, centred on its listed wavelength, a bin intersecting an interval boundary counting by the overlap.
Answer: 0.7 AA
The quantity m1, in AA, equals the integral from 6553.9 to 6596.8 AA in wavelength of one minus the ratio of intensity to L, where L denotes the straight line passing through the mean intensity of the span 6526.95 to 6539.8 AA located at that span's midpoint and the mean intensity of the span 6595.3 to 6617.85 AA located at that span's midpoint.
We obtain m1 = -2.5 AA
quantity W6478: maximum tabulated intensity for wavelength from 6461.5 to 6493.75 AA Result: 9.501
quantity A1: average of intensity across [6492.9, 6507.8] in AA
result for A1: 8.63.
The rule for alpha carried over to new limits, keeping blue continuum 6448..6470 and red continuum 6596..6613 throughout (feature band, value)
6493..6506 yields 0.5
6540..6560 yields -1.9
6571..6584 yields -0.4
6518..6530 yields 0.1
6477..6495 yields 0.0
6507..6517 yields -0.1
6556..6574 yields -1.2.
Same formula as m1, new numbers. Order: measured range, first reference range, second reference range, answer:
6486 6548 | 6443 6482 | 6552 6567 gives 4.23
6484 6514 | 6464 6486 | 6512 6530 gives 0.80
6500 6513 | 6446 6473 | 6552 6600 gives 0.58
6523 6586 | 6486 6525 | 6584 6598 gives -0.65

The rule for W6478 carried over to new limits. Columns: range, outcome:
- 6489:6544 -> 9.26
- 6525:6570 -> 10.31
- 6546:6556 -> 10.26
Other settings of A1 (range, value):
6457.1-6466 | 9.44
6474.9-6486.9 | 9.23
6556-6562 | 10.1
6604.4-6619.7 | 8.41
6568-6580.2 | 8.64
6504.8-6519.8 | 8.99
